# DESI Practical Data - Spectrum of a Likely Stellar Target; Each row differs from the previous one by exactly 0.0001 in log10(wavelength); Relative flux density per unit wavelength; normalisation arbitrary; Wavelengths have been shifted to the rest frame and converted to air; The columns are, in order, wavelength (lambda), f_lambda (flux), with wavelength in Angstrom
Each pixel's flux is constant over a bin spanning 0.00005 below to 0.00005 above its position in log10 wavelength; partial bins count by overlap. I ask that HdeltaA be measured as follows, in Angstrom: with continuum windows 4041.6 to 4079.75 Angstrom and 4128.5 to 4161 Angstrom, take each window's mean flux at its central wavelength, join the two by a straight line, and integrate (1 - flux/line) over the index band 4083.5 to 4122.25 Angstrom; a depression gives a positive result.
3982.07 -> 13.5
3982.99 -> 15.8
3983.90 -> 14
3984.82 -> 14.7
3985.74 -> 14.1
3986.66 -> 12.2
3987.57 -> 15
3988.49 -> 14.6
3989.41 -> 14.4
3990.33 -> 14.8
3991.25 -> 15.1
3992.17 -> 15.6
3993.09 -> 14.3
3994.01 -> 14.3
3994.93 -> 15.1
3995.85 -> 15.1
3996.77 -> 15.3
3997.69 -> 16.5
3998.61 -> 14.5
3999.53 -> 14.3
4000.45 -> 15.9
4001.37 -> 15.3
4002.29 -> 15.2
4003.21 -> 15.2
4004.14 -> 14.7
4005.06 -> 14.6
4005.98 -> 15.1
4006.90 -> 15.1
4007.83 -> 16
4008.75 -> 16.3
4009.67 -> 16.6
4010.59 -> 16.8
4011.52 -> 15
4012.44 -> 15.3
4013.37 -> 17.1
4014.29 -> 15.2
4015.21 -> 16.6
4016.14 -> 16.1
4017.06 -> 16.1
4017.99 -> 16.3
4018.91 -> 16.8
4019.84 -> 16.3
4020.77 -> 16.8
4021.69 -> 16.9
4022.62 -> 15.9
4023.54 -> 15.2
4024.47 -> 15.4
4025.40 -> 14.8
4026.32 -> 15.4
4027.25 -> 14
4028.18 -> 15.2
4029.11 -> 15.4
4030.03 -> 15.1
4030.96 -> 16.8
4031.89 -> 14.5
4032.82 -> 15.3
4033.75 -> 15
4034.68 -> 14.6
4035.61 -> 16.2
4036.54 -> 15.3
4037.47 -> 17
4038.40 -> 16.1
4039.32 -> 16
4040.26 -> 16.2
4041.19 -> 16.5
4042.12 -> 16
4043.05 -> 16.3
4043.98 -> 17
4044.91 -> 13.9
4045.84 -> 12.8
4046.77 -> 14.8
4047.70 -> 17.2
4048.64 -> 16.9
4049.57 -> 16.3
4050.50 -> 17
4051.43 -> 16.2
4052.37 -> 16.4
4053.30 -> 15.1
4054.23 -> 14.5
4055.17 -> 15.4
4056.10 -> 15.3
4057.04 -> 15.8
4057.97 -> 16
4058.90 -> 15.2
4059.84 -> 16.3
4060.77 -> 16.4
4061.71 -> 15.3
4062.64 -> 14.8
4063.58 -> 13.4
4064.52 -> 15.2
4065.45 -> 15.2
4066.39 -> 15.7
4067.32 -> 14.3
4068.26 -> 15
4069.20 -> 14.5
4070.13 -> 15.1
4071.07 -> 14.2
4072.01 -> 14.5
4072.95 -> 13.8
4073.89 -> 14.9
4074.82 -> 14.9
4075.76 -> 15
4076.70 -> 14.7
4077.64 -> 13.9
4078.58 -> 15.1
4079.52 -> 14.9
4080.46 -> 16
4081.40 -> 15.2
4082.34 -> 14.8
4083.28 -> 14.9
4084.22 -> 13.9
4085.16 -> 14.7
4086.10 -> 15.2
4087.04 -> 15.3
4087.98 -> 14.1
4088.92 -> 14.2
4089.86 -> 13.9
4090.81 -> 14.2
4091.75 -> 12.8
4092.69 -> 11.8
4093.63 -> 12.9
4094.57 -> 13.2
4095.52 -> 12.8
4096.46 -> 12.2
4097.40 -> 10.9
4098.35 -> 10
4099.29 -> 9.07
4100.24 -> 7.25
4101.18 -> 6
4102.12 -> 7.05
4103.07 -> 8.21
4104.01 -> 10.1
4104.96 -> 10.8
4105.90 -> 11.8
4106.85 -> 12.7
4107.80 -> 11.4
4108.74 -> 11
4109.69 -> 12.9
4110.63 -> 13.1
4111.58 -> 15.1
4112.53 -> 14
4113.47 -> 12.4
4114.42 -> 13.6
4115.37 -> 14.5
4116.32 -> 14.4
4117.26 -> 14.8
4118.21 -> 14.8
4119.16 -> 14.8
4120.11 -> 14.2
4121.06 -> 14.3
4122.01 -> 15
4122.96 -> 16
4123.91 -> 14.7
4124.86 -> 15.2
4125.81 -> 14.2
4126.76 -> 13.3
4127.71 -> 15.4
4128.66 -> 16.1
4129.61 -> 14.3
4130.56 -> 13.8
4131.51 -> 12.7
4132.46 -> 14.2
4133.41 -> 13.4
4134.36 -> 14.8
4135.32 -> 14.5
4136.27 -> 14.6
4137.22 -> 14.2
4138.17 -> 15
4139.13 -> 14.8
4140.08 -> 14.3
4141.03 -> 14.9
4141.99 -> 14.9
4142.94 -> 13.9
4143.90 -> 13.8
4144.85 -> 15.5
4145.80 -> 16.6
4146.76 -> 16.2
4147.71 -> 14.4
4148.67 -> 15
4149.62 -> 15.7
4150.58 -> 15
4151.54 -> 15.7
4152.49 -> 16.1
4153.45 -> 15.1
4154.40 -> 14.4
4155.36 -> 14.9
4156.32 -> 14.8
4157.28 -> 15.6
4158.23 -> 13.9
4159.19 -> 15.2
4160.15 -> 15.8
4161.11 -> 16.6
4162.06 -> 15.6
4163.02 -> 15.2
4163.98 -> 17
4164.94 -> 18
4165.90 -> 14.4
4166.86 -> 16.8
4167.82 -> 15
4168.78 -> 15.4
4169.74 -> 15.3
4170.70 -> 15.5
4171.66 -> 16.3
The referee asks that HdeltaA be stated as 6.4 Angstrom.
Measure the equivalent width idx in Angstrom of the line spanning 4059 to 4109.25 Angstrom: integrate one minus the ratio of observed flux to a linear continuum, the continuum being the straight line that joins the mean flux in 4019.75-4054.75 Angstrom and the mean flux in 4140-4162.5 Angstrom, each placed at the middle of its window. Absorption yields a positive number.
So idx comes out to 7.0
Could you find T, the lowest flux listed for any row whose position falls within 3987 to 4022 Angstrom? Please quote 14.3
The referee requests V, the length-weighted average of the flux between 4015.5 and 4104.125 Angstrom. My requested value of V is 14.6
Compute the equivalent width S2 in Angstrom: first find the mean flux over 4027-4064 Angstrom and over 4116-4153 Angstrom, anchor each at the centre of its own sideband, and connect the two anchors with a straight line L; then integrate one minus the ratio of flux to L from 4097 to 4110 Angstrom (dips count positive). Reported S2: 4.4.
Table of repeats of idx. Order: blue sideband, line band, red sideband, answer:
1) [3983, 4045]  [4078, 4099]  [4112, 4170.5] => 1.9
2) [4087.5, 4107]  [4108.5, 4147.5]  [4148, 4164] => -3.1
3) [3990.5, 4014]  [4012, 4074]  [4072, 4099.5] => -4.0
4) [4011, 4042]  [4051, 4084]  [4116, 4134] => 0.4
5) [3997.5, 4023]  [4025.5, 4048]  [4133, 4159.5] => 0.2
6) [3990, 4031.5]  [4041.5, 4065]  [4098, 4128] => -2.1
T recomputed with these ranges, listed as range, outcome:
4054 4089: 13.4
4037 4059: 12.8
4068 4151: 6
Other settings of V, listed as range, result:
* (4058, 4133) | 13.7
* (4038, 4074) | 15.4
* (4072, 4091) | 14.7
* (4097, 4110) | 9.9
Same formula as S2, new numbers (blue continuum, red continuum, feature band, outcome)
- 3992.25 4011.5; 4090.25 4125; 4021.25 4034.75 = -0.7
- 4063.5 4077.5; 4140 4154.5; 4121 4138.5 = 0.6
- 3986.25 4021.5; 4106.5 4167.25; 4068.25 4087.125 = 0.3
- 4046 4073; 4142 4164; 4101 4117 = 3.6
